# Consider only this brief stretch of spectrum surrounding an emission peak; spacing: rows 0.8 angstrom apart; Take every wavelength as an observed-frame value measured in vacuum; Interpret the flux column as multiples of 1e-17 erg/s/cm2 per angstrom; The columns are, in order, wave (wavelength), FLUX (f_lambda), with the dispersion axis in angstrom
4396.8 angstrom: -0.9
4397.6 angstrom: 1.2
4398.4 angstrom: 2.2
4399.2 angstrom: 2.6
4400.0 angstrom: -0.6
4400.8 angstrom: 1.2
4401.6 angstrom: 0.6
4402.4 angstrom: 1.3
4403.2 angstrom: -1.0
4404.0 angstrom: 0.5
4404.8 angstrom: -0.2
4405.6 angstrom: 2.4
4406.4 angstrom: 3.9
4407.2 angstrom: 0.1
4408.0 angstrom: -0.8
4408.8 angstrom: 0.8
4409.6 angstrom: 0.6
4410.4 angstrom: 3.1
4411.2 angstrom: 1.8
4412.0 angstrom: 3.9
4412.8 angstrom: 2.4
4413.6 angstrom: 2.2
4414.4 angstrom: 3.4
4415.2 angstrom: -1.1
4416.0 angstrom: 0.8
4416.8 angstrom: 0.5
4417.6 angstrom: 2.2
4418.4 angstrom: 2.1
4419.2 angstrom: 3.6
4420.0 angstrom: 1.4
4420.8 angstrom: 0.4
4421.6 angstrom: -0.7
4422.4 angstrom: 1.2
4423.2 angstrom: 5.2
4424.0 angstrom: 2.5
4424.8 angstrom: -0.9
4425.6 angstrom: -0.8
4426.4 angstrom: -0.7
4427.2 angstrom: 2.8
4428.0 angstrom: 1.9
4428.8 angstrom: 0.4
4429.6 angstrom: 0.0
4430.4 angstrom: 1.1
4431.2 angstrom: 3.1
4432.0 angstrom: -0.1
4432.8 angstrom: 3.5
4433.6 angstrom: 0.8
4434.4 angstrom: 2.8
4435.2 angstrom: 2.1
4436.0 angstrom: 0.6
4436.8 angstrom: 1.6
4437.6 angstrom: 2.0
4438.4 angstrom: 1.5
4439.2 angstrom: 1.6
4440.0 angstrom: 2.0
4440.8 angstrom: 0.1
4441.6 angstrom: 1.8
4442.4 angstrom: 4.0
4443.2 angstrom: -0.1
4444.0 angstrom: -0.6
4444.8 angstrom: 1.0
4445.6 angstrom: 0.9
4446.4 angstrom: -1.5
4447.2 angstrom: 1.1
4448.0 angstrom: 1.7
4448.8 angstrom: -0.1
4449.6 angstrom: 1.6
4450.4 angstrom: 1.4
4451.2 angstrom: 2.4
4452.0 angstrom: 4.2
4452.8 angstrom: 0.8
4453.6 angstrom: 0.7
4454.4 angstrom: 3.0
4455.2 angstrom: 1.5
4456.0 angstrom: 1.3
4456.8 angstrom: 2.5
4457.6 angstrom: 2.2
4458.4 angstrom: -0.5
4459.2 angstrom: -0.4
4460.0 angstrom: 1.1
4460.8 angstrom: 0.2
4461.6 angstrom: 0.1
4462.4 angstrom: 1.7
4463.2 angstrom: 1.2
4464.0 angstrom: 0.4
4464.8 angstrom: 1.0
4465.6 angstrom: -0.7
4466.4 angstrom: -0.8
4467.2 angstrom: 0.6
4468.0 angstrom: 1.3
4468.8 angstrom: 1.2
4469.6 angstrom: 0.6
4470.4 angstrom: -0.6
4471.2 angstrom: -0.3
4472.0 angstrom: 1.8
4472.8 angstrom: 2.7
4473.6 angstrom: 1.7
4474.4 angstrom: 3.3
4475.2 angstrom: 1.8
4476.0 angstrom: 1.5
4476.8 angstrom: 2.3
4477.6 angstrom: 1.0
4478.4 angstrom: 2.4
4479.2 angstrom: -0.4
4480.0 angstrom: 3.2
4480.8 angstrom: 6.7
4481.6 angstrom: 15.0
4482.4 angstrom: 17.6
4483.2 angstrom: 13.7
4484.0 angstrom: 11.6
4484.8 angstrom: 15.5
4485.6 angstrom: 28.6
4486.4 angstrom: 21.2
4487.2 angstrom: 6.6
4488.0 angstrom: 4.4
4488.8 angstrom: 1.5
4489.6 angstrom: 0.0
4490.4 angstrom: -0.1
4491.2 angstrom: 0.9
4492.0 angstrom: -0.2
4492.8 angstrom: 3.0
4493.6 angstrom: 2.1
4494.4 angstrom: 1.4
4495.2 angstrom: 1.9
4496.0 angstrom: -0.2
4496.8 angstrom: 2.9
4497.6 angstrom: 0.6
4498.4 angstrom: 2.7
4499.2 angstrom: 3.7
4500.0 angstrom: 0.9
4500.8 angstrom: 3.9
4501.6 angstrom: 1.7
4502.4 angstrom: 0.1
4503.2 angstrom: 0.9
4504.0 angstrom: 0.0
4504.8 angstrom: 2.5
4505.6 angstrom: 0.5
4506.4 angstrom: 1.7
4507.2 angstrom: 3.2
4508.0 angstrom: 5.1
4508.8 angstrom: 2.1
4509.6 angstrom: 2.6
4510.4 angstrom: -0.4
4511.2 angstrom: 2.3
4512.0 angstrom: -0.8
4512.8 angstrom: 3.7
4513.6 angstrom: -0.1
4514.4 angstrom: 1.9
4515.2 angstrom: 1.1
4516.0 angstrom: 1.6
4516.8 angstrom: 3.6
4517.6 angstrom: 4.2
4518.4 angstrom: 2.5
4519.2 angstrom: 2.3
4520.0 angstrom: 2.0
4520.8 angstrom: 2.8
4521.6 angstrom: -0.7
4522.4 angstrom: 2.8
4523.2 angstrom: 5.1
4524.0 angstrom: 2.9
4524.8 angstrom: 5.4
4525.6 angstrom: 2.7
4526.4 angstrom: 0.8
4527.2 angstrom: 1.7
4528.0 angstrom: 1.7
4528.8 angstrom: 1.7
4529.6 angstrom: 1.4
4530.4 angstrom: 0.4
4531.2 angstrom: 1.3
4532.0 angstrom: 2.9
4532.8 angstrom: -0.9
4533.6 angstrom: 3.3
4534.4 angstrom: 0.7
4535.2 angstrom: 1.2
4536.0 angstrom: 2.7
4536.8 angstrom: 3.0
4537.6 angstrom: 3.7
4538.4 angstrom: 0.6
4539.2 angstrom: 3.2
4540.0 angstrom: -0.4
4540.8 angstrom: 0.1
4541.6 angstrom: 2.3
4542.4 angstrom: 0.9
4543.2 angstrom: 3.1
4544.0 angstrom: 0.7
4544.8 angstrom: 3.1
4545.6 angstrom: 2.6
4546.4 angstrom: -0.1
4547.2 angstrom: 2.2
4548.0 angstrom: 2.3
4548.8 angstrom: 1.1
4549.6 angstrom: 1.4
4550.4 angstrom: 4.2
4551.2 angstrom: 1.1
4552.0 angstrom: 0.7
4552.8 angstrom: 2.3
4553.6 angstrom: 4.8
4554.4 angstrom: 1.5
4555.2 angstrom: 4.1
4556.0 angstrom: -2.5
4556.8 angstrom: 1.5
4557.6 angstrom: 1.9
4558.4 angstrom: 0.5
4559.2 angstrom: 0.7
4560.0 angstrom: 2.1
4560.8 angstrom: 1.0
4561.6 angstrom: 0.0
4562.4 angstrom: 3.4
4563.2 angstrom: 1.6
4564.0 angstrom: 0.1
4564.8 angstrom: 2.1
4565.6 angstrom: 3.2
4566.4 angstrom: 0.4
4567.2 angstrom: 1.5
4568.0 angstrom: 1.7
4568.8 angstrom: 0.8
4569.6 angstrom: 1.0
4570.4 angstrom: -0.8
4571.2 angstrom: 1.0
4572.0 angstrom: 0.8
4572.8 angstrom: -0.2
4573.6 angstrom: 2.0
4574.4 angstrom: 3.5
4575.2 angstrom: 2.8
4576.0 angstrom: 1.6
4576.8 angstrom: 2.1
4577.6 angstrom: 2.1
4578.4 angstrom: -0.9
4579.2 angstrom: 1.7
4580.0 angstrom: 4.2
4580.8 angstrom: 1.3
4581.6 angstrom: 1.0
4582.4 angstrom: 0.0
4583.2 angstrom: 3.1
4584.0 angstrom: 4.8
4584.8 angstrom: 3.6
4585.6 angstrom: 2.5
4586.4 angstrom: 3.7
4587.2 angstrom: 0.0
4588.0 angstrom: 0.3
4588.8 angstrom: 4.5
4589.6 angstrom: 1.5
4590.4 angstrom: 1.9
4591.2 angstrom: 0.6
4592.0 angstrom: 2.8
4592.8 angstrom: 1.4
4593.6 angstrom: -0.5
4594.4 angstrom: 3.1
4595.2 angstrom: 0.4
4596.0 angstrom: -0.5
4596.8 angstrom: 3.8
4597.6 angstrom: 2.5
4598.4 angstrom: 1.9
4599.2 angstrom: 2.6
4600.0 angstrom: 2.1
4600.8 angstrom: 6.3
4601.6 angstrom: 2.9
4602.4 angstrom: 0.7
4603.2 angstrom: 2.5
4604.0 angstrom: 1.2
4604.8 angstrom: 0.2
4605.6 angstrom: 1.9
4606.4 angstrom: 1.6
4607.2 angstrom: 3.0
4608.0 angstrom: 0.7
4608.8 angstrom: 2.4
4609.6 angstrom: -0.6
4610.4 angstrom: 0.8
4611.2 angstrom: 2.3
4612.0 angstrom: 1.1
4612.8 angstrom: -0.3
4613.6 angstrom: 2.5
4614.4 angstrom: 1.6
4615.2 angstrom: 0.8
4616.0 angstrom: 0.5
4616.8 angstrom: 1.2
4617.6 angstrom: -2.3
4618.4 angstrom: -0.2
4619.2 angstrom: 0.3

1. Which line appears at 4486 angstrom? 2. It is [O II]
